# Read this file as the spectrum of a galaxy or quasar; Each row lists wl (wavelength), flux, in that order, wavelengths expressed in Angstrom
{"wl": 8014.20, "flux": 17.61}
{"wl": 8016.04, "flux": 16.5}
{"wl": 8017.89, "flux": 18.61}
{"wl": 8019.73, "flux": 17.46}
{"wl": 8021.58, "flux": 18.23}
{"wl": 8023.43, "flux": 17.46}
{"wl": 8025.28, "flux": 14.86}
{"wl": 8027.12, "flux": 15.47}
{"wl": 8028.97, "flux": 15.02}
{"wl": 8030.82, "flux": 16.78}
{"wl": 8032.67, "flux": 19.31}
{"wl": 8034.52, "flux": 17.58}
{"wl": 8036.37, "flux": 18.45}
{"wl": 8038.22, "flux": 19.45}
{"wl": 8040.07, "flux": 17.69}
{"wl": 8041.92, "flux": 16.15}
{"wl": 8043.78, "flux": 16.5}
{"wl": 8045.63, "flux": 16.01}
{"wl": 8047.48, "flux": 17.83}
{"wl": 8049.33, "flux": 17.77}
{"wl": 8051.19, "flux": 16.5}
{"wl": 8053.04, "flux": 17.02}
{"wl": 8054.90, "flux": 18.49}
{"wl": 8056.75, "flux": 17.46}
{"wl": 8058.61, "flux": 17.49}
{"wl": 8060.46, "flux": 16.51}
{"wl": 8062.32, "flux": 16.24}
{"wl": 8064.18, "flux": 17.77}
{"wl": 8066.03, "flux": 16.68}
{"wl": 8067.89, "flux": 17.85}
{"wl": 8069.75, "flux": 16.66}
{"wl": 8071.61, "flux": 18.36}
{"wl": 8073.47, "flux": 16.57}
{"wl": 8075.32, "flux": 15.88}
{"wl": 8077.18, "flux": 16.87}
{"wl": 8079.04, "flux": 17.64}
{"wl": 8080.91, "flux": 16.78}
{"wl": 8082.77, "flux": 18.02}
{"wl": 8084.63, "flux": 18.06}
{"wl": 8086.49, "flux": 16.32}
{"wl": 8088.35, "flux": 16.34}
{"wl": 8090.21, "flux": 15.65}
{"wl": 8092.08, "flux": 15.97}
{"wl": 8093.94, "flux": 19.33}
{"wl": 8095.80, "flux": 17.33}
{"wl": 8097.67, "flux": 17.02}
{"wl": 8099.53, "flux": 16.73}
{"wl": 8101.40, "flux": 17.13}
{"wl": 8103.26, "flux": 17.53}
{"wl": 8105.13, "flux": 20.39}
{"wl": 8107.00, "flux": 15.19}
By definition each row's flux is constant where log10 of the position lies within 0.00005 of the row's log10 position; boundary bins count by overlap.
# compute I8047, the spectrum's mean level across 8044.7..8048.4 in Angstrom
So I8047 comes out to 16.9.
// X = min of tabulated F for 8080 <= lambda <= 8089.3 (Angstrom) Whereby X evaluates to 16.32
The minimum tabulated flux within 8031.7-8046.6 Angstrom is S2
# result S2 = 16.01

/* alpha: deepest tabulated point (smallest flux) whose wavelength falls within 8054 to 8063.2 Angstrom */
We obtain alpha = 16.24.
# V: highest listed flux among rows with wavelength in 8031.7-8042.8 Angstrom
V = 19.45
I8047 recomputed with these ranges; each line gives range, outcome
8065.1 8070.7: 17.1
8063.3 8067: 17.2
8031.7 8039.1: 18.7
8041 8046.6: 16.2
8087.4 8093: 16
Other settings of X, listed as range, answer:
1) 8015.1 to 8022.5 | 16.5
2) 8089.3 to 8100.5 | 15.65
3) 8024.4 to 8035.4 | 14.86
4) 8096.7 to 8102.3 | 16.73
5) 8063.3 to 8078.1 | 15.88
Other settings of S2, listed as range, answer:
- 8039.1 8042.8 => 16.15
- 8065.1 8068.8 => 16.68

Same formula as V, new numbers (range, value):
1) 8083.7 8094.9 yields 19.33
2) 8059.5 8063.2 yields 16.51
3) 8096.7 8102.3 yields 17.13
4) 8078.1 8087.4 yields 18.06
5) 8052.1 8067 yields 18.49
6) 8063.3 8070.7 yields 17.85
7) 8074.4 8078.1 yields 16.87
